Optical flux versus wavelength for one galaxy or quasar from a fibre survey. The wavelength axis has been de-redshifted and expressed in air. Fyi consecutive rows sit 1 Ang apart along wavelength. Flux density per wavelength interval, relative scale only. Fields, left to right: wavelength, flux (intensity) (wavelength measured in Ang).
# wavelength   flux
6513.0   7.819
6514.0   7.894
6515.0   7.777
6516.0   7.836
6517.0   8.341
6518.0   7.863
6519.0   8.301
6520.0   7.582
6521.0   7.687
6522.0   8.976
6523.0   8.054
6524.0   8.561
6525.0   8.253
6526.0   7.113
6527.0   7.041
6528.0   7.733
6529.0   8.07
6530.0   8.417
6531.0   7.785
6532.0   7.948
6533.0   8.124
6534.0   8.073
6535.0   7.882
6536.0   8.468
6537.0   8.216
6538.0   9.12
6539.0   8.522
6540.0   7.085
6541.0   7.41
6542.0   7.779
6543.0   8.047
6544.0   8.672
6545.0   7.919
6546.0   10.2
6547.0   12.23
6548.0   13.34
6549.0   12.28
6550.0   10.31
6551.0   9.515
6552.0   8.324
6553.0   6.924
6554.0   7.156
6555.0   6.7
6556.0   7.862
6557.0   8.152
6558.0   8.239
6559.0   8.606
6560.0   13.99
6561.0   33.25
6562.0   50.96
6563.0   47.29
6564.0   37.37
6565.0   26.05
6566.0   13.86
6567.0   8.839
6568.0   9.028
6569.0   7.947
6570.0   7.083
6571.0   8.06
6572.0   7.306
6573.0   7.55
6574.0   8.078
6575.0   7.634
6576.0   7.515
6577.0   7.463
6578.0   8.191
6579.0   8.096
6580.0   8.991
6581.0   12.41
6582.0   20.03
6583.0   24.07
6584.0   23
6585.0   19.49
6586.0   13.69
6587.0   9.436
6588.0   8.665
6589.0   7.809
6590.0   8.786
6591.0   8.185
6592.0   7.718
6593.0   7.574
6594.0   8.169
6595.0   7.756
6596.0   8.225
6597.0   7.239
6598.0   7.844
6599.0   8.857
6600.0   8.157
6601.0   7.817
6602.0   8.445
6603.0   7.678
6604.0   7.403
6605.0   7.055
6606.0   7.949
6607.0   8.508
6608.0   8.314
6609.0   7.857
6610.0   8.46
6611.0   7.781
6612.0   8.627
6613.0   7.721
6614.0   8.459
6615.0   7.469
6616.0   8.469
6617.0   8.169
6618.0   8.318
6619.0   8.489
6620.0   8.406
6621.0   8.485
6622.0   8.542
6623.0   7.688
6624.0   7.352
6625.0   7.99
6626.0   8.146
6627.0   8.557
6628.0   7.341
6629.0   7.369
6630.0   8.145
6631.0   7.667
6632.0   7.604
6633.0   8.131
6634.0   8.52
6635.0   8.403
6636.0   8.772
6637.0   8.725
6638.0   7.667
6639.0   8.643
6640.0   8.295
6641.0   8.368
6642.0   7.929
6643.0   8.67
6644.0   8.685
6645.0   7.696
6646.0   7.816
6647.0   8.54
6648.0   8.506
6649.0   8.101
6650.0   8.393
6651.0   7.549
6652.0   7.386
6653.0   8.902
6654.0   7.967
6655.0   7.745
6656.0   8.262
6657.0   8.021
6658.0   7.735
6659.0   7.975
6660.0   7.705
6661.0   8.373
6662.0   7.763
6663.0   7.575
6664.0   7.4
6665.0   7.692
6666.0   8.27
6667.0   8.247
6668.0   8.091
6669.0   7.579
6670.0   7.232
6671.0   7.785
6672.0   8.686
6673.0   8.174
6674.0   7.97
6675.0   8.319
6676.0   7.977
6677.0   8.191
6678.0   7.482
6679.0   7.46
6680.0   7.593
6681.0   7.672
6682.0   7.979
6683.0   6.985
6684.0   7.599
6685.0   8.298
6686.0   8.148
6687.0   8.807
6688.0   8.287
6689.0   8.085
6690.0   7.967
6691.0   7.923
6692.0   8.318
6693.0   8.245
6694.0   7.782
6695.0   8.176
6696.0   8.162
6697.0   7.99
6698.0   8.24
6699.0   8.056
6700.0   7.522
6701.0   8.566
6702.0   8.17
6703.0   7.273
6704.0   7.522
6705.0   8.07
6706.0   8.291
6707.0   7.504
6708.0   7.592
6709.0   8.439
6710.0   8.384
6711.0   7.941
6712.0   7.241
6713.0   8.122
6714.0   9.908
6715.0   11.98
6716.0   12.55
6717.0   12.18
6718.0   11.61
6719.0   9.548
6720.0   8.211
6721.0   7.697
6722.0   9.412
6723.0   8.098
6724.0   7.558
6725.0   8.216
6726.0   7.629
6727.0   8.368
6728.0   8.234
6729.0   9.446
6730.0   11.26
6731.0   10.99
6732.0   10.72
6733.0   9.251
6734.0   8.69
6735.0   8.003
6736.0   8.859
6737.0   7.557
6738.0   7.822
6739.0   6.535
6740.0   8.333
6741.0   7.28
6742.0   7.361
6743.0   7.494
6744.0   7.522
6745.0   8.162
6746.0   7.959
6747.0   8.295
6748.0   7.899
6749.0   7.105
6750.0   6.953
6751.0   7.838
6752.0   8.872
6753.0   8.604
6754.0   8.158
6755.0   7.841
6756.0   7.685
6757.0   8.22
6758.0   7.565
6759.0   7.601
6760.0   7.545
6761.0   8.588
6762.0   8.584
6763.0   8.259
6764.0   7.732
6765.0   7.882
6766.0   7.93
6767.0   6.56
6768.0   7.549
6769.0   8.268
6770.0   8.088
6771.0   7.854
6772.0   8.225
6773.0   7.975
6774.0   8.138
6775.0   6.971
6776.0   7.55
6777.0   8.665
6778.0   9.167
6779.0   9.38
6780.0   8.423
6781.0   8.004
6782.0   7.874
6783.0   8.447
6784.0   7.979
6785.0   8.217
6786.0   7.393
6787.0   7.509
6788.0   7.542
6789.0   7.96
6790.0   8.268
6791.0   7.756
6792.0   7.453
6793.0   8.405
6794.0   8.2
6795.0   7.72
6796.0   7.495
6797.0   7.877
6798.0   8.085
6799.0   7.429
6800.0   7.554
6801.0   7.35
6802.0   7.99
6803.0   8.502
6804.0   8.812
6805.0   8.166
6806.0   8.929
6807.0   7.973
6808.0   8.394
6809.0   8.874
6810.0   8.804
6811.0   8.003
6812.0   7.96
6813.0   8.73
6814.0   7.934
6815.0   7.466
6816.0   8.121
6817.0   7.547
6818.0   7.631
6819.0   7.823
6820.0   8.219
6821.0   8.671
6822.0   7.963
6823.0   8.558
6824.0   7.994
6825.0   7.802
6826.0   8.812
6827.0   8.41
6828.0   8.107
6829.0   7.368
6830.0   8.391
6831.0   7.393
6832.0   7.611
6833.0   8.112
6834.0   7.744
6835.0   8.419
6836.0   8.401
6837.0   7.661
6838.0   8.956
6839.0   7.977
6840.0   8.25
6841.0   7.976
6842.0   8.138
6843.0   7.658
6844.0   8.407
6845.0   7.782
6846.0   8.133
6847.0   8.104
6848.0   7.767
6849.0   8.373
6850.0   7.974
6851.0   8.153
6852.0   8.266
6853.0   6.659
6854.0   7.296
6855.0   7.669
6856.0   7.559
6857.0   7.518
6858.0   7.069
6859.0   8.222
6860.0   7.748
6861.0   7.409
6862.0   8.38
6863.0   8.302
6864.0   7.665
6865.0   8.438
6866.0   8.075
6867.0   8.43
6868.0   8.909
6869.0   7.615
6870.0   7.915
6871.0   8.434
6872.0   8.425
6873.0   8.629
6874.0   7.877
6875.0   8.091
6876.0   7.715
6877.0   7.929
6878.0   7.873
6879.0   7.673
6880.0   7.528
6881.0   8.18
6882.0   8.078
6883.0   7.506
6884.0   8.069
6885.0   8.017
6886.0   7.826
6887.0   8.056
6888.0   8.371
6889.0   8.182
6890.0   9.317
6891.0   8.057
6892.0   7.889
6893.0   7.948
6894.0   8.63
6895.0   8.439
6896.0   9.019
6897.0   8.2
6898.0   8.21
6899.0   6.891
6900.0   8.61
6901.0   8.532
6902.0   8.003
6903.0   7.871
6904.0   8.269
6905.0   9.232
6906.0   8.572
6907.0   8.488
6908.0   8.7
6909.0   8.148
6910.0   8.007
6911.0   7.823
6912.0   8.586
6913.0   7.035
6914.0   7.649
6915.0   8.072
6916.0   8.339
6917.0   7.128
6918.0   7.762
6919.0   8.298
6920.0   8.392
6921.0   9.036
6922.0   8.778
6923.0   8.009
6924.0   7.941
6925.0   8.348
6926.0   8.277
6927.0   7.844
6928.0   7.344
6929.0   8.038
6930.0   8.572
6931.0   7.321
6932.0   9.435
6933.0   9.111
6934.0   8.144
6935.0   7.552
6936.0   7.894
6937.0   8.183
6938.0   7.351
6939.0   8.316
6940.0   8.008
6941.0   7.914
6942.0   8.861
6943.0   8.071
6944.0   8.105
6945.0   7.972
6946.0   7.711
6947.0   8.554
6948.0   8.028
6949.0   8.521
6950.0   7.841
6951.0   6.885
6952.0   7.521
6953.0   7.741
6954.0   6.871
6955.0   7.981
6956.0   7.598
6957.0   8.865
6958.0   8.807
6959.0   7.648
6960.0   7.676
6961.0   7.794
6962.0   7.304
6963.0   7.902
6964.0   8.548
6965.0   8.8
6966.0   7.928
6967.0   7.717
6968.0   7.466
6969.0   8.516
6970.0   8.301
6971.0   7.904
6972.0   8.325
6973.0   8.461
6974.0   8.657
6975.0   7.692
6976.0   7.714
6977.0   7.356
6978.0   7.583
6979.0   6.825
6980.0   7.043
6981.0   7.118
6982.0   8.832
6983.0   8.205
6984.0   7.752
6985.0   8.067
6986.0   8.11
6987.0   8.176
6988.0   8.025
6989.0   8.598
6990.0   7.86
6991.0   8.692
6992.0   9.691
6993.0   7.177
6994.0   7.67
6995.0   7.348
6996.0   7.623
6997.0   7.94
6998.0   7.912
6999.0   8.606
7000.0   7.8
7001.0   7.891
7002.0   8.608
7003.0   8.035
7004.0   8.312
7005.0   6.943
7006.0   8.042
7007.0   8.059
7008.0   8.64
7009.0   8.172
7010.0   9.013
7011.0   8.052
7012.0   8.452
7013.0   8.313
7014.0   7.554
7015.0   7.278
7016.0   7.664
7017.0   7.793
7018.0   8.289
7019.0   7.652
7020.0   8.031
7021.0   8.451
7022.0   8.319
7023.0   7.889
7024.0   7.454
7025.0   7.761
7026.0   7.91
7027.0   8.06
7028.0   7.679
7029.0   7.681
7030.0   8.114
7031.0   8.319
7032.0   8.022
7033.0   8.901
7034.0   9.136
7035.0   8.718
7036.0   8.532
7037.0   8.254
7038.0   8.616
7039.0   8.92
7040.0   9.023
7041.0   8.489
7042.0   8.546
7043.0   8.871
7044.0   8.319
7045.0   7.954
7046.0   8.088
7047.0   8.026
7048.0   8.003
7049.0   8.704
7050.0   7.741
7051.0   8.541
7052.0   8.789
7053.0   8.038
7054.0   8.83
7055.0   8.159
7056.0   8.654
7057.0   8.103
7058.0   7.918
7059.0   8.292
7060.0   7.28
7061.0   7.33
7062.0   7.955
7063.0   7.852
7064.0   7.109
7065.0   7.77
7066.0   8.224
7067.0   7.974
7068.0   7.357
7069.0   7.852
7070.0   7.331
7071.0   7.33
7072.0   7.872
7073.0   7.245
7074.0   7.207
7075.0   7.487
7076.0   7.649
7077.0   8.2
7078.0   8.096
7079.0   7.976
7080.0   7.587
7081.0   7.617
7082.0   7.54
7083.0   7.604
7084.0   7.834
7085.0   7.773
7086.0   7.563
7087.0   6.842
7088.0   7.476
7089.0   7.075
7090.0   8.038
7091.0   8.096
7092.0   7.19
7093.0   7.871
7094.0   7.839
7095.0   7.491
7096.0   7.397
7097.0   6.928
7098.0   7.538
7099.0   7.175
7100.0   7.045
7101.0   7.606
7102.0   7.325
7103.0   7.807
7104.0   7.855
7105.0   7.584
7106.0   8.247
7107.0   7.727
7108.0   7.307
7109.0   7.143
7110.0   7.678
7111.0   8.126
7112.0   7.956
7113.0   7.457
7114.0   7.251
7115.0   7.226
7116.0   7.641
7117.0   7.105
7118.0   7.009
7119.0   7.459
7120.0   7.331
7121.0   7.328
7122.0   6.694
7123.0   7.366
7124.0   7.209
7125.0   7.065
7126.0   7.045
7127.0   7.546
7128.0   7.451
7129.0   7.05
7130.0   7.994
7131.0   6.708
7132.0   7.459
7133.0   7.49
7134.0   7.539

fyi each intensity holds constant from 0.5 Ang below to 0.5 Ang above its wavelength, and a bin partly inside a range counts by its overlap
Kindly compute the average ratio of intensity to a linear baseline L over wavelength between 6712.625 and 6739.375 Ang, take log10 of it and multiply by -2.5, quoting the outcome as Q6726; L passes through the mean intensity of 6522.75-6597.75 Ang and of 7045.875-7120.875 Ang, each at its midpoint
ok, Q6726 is 0.11 mag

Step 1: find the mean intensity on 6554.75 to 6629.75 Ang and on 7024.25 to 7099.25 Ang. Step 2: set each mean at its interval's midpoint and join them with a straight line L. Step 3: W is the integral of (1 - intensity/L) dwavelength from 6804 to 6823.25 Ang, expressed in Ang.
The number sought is 2.8 Ang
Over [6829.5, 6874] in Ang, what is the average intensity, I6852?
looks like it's 8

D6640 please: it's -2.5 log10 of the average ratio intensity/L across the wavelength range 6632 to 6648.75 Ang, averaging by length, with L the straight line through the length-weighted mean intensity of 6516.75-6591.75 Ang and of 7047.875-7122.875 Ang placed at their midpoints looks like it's 0.28 mag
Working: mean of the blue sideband 11.4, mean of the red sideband 7.67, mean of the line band 8.31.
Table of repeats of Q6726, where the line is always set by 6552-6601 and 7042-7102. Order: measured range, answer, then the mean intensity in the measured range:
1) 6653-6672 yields 0.441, 7.91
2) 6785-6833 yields 0.282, 8.02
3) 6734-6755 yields 0.371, 7.85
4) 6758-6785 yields 0.318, 8.04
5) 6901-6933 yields 0.141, 8.19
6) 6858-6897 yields 0.196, 8.12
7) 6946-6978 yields 0.119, 7.96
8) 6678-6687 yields 0.442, 7.76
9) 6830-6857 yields 0.257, 7.94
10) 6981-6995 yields 0.061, 8.15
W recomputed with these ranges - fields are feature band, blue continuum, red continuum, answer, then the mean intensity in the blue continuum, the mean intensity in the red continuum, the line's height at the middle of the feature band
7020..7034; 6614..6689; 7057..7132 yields -0.87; 8.04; 7.53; 7.61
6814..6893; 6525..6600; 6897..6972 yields 6.97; 11.3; 8.08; 8.79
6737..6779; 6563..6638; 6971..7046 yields 6.03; 9.9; 8.1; 9.21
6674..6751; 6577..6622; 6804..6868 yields 4.23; 9.56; 8.05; 8.84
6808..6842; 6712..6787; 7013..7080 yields 0.79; 8.4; 8.05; 8.31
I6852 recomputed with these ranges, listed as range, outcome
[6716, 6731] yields 9.28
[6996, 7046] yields 8.18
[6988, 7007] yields 8.04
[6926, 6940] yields 8.09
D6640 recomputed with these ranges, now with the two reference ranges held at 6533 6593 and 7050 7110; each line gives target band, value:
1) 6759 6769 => 0.311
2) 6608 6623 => 0.389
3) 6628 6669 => 0.382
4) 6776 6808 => 0.255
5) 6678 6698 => 0.362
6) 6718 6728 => 0.266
